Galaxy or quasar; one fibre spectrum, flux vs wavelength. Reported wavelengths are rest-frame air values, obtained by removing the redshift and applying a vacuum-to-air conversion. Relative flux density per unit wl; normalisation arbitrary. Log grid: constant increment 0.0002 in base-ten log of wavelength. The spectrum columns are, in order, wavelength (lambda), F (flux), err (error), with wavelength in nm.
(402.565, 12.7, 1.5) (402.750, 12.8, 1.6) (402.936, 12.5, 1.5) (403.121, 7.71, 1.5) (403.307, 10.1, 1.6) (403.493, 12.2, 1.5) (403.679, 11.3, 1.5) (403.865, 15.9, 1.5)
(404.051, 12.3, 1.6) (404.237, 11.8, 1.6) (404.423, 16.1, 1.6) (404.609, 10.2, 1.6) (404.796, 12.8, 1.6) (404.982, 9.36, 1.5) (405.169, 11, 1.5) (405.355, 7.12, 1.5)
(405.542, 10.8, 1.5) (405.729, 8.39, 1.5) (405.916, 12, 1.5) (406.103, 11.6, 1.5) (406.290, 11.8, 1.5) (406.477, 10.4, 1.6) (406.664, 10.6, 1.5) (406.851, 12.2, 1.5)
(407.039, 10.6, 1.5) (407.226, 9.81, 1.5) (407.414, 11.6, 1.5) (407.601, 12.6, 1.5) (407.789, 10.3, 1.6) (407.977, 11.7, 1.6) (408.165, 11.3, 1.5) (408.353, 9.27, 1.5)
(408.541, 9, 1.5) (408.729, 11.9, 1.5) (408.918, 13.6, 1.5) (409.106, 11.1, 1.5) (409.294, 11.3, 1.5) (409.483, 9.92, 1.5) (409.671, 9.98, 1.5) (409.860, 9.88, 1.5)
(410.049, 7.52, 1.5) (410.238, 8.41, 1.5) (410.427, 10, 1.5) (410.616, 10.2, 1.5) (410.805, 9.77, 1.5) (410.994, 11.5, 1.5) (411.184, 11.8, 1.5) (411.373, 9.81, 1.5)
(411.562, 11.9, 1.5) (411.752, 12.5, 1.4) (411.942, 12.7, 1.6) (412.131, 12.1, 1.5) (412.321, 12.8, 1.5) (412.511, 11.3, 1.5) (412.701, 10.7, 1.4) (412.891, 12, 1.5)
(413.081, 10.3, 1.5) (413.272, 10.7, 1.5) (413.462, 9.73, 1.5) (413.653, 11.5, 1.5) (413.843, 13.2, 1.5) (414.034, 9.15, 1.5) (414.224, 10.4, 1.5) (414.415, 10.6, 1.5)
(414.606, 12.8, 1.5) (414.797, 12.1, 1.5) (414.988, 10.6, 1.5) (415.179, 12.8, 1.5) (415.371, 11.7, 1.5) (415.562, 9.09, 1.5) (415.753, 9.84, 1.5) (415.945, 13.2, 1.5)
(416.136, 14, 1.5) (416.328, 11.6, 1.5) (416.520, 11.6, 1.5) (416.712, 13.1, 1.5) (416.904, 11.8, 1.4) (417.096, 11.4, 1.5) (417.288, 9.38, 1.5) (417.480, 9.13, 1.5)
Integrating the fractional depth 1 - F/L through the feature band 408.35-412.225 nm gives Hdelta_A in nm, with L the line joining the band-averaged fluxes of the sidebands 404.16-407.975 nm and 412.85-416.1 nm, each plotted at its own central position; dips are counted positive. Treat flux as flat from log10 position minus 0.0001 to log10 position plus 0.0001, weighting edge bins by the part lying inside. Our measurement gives 0.15 nm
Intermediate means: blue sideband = 11.1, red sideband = 11.2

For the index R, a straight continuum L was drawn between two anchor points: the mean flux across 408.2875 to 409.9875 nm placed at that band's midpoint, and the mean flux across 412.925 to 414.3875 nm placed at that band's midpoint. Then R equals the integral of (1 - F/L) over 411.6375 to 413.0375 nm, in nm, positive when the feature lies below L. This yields -0.16 nm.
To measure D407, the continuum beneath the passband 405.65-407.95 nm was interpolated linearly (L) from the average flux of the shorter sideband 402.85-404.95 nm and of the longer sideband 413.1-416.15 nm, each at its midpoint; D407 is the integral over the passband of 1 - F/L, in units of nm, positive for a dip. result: 0.150 nm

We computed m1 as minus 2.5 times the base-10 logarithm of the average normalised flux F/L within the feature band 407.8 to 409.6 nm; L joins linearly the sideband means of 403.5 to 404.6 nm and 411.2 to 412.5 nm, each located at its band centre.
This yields 0.134 mag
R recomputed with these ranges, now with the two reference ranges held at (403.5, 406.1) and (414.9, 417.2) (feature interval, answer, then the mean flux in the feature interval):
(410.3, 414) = 0.13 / 11.2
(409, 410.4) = 0.22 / 9.78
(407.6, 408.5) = 0.06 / 10.7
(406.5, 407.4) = 0.05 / 10.8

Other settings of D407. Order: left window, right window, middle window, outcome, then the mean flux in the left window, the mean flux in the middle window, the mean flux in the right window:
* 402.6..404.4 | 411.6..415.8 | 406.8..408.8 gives 0.14 nm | 12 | 10.9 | 11.3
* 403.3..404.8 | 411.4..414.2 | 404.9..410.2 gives 0.68 nm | 12.6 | 10.6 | 11.4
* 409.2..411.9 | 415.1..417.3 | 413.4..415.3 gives -0.01 nm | 10.4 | 11.3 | 11.7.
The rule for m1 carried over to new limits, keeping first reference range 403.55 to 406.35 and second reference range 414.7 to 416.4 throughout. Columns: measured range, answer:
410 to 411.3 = 0.16 mag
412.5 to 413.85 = 0.06 mag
